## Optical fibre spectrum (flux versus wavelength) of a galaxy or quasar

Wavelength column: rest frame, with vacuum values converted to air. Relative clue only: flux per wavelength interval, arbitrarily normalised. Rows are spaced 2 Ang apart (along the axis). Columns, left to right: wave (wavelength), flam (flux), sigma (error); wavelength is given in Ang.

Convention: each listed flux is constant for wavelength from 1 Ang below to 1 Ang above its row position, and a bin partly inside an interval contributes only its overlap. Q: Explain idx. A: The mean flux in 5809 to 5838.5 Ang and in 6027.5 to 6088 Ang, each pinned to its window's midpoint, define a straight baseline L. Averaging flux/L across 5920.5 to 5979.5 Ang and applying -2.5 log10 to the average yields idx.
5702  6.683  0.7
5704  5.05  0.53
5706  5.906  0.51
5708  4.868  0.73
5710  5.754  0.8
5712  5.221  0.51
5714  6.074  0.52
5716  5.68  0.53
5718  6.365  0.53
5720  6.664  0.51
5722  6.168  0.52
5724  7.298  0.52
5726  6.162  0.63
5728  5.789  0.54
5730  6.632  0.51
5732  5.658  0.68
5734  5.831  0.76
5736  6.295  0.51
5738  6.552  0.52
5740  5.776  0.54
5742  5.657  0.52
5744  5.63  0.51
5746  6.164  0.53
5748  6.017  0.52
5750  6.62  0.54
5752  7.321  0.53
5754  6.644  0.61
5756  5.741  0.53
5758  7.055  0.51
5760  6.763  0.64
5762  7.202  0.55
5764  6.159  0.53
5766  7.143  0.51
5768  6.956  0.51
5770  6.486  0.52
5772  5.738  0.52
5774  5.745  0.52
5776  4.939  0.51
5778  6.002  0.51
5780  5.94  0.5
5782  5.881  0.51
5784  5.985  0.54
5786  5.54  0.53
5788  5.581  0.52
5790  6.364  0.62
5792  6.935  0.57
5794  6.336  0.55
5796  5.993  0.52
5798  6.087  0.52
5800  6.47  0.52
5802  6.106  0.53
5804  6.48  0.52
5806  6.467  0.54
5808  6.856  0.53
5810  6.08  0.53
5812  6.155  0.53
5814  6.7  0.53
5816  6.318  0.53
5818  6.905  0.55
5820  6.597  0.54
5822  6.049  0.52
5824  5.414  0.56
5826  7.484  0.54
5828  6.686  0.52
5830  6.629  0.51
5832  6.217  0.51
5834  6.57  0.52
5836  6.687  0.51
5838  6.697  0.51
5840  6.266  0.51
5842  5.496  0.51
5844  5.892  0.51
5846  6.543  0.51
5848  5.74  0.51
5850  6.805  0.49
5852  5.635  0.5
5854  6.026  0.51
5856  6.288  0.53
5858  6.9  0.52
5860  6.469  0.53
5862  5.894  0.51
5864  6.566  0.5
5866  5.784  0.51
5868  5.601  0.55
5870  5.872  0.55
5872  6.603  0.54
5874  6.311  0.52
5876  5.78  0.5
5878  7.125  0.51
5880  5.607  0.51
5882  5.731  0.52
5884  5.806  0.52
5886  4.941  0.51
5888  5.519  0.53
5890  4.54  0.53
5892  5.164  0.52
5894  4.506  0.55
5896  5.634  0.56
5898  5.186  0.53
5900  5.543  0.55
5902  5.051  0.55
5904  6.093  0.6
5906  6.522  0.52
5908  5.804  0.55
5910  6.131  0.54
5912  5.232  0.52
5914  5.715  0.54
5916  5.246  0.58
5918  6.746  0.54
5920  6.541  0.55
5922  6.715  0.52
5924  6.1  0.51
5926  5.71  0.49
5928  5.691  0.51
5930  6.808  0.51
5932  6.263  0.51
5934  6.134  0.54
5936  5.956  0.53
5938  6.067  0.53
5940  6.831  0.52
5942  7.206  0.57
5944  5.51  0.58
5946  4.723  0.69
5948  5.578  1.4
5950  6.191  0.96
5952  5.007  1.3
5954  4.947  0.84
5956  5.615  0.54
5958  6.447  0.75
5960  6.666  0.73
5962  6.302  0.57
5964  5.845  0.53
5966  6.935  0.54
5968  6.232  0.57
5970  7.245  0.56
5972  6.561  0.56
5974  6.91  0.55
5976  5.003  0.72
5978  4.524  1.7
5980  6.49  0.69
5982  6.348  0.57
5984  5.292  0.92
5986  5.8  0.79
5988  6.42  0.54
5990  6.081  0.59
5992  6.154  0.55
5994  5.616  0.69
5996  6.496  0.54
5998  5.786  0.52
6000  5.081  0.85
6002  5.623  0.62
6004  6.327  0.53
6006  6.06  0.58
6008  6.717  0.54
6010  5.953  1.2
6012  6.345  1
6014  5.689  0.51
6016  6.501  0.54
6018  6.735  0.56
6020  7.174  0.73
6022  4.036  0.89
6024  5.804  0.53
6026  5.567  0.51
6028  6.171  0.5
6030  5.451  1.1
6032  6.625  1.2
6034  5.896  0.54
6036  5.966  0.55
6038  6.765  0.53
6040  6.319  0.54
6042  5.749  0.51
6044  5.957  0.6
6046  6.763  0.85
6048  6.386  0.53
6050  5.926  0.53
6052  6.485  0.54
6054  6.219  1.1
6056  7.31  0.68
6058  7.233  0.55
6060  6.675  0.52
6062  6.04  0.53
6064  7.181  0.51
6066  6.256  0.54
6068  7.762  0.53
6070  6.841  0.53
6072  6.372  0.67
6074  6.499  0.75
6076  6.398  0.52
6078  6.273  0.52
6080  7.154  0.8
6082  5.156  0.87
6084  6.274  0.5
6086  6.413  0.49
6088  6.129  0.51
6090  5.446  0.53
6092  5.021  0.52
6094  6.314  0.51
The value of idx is 0.07 mag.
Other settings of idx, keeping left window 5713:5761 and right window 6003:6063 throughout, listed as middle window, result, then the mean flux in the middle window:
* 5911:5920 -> 0.08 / 5.82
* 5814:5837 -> -0.04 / 6.51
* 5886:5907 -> 0.17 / 5.36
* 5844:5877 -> 0.02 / 6.17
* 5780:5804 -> 0.02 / 6.12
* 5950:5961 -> 0.08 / 5.78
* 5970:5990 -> 0.04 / 6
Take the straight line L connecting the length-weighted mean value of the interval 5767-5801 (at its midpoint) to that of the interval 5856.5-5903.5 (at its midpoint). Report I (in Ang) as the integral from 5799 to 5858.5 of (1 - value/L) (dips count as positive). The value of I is -4.5 Ang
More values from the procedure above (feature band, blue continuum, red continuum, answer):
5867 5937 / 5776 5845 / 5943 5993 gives 3.0 Ang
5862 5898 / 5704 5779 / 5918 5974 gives 2.7 Ang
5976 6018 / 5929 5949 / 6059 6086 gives 2.2 Ang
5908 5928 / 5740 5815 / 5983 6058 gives 0.6 Ang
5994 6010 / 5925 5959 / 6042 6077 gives 0.7 Ang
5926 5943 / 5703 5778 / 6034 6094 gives -0.1 Ang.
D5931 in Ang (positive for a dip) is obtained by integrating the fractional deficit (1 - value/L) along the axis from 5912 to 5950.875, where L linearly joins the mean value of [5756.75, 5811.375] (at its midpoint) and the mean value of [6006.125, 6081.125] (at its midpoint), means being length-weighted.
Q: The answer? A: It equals 1.5 Ang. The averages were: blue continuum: 6.27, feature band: 6.07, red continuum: 6.35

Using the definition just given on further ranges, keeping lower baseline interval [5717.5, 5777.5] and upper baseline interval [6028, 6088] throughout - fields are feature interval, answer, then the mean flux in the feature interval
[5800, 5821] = -0.5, 6.47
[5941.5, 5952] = 1.1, 5.7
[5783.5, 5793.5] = 0.3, 6.1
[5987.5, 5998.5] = 0.5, 6.09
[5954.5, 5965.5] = 0.4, 6.15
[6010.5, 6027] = 1.1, 5.98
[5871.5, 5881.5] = 0.2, 6.24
